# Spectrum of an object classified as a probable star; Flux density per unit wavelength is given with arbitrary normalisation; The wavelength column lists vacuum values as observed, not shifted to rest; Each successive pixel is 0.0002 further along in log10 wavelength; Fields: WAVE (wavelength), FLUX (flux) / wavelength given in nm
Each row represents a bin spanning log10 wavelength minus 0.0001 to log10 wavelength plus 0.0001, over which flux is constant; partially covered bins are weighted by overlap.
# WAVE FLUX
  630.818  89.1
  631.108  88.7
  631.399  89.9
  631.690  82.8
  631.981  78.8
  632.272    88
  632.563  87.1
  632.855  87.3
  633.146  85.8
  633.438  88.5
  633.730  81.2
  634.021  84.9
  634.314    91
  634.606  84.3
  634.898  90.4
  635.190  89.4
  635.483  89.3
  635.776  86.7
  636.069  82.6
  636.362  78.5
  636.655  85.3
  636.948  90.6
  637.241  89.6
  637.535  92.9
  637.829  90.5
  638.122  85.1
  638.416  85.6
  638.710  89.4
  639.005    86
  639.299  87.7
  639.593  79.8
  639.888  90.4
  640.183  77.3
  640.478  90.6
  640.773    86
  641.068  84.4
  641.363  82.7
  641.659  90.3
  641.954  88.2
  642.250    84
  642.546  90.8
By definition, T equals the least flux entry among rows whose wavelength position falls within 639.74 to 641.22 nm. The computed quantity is 77.3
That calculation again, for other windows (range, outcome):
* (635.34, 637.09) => 78.5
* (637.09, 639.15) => 85.1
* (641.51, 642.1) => 88.2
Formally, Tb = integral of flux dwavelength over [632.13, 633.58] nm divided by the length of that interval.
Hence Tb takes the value 87.3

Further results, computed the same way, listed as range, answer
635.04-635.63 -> 89.3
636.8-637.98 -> 90.9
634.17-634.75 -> 87.7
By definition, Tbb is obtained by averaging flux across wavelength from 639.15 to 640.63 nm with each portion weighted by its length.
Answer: 85.2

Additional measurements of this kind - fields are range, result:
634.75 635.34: 89.9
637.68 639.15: 87.3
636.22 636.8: 81.9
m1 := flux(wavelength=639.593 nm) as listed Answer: 79.8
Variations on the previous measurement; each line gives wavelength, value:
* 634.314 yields 91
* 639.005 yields 86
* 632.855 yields 87.3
